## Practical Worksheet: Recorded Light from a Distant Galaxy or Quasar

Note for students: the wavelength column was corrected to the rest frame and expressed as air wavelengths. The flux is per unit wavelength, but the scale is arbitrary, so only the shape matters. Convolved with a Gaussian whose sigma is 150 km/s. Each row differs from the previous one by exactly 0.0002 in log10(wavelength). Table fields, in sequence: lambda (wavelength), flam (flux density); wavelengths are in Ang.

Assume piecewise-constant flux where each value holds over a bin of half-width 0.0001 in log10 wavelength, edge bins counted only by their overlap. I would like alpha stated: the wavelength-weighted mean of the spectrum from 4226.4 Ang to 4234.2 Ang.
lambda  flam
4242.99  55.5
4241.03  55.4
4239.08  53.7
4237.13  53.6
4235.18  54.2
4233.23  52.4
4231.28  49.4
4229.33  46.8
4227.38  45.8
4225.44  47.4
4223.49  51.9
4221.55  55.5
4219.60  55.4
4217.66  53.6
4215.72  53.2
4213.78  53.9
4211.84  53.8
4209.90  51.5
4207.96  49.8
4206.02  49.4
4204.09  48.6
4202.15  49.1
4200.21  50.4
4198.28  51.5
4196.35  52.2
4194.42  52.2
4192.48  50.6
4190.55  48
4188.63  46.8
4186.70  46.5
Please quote 48.6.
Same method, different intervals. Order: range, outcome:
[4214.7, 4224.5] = 53.9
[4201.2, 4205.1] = 48.9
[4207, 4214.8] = 52.2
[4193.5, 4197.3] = 52.2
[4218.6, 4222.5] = 55.4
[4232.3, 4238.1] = 53.4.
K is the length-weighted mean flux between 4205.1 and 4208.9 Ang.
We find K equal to 49.6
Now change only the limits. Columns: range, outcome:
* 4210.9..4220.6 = 54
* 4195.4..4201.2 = 51.4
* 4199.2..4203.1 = 49.8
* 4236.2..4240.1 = 53.7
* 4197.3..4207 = 49.8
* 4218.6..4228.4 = 51.2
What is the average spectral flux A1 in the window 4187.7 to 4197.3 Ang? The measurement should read 50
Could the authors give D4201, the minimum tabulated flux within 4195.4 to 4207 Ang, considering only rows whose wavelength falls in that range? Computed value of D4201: 48.6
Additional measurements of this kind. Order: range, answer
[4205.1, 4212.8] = 49.4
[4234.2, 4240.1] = 53.6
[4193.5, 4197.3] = 52.2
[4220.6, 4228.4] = 45.8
